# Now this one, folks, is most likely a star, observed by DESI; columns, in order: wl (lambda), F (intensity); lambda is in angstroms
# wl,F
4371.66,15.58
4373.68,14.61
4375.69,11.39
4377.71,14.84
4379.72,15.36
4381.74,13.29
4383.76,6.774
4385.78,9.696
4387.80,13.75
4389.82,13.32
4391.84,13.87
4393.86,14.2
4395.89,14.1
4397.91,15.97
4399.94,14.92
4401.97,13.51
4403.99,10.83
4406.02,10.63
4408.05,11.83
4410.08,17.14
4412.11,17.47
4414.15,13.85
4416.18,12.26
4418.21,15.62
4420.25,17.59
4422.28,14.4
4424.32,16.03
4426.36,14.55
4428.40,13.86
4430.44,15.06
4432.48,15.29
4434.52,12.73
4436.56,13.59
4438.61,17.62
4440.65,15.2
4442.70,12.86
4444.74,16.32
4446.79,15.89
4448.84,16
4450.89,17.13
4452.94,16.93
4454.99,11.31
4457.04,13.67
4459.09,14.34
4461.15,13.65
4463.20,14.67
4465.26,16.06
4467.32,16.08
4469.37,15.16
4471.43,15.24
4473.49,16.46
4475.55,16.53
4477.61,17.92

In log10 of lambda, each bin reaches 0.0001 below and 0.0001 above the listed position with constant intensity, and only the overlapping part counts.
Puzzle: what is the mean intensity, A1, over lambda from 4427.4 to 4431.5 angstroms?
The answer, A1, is 14.5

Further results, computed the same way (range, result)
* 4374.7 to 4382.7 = 13.7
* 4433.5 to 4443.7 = 14.4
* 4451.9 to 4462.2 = 14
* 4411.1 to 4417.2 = 14.5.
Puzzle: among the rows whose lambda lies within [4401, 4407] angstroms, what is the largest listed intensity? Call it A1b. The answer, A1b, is 13.51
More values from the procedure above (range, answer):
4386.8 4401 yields 15.97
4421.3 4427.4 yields 16.03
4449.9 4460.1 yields 17.13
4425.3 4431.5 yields 15.06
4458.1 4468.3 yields 16.08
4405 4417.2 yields 17.47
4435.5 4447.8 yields 17.62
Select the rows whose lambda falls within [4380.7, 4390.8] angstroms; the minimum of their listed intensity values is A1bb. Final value 6.774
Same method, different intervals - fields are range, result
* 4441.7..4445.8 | 12.86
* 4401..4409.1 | 10.63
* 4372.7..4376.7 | 11.39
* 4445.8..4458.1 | 11.31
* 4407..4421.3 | 11.83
